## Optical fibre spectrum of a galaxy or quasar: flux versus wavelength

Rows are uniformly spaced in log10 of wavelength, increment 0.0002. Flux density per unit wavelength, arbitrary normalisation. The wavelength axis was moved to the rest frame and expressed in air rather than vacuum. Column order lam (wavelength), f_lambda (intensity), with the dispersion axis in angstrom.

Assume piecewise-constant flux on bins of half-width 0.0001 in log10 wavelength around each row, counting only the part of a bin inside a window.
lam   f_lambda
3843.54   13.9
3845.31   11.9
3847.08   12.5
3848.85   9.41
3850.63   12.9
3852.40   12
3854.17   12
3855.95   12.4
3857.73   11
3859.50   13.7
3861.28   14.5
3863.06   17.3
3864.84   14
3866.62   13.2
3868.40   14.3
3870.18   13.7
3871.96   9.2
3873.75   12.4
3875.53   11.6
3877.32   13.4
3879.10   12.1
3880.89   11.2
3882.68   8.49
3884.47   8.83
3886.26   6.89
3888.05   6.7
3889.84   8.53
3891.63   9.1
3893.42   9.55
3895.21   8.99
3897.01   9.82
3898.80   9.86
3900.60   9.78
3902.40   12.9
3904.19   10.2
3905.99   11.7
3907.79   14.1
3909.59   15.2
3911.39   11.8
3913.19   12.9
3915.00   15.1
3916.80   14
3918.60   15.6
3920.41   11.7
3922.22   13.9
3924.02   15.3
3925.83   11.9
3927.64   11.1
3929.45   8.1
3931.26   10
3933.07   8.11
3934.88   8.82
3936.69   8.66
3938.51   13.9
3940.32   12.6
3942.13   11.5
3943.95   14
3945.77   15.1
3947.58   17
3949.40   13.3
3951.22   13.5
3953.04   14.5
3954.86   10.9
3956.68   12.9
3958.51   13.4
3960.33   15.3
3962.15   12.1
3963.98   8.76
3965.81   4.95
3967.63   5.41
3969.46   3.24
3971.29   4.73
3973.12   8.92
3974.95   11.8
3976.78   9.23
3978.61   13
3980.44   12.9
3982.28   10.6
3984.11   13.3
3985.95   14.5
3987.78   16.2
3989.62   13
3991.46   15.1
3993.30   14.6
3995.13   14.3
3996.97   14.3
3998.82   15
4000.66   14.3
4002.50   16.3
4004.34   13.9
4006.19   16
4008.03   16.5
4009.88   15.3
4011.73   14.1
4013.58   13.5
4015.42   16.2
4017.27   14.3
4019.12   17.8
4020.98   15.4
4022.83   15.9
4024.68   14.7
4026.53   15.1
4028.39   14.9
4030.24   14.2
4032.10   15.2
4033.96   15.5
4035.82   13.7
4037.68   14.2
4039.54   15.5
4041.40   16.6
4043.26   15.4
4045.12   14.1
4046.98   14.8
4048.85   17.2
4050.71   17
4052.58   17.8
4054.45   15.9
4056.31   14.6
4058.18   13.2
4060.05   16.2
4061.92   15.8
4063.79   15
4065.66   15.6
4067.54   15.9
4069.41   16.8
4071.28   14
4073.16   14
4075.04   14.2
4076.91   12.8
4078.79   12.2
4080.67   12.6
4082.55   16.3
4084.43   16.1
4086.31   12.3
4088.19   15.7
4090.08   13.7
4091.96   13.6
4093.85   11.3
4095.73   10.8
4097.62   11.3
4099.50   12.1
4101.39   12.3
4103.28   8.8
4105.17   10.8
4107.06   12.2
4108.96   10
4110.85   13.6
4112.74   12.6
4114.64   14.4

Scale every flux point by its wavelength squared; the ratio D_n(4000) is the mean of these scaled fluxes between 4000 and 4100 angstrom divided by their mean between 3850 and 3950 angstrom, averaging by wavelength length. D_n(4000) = 1.3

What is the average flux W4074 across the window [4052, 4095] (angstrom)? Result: 14.5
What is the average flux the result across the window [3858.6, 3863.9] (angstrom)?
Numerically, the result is 15.1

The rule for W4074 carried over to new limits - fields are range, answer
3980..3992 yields 13.6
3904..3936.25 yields 12.2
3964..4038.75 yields 13.3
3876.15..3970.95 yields 11.2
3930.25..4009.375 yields 12.3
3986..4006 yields 14.7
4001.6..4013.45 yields 15.2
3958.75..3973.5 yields 8.14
